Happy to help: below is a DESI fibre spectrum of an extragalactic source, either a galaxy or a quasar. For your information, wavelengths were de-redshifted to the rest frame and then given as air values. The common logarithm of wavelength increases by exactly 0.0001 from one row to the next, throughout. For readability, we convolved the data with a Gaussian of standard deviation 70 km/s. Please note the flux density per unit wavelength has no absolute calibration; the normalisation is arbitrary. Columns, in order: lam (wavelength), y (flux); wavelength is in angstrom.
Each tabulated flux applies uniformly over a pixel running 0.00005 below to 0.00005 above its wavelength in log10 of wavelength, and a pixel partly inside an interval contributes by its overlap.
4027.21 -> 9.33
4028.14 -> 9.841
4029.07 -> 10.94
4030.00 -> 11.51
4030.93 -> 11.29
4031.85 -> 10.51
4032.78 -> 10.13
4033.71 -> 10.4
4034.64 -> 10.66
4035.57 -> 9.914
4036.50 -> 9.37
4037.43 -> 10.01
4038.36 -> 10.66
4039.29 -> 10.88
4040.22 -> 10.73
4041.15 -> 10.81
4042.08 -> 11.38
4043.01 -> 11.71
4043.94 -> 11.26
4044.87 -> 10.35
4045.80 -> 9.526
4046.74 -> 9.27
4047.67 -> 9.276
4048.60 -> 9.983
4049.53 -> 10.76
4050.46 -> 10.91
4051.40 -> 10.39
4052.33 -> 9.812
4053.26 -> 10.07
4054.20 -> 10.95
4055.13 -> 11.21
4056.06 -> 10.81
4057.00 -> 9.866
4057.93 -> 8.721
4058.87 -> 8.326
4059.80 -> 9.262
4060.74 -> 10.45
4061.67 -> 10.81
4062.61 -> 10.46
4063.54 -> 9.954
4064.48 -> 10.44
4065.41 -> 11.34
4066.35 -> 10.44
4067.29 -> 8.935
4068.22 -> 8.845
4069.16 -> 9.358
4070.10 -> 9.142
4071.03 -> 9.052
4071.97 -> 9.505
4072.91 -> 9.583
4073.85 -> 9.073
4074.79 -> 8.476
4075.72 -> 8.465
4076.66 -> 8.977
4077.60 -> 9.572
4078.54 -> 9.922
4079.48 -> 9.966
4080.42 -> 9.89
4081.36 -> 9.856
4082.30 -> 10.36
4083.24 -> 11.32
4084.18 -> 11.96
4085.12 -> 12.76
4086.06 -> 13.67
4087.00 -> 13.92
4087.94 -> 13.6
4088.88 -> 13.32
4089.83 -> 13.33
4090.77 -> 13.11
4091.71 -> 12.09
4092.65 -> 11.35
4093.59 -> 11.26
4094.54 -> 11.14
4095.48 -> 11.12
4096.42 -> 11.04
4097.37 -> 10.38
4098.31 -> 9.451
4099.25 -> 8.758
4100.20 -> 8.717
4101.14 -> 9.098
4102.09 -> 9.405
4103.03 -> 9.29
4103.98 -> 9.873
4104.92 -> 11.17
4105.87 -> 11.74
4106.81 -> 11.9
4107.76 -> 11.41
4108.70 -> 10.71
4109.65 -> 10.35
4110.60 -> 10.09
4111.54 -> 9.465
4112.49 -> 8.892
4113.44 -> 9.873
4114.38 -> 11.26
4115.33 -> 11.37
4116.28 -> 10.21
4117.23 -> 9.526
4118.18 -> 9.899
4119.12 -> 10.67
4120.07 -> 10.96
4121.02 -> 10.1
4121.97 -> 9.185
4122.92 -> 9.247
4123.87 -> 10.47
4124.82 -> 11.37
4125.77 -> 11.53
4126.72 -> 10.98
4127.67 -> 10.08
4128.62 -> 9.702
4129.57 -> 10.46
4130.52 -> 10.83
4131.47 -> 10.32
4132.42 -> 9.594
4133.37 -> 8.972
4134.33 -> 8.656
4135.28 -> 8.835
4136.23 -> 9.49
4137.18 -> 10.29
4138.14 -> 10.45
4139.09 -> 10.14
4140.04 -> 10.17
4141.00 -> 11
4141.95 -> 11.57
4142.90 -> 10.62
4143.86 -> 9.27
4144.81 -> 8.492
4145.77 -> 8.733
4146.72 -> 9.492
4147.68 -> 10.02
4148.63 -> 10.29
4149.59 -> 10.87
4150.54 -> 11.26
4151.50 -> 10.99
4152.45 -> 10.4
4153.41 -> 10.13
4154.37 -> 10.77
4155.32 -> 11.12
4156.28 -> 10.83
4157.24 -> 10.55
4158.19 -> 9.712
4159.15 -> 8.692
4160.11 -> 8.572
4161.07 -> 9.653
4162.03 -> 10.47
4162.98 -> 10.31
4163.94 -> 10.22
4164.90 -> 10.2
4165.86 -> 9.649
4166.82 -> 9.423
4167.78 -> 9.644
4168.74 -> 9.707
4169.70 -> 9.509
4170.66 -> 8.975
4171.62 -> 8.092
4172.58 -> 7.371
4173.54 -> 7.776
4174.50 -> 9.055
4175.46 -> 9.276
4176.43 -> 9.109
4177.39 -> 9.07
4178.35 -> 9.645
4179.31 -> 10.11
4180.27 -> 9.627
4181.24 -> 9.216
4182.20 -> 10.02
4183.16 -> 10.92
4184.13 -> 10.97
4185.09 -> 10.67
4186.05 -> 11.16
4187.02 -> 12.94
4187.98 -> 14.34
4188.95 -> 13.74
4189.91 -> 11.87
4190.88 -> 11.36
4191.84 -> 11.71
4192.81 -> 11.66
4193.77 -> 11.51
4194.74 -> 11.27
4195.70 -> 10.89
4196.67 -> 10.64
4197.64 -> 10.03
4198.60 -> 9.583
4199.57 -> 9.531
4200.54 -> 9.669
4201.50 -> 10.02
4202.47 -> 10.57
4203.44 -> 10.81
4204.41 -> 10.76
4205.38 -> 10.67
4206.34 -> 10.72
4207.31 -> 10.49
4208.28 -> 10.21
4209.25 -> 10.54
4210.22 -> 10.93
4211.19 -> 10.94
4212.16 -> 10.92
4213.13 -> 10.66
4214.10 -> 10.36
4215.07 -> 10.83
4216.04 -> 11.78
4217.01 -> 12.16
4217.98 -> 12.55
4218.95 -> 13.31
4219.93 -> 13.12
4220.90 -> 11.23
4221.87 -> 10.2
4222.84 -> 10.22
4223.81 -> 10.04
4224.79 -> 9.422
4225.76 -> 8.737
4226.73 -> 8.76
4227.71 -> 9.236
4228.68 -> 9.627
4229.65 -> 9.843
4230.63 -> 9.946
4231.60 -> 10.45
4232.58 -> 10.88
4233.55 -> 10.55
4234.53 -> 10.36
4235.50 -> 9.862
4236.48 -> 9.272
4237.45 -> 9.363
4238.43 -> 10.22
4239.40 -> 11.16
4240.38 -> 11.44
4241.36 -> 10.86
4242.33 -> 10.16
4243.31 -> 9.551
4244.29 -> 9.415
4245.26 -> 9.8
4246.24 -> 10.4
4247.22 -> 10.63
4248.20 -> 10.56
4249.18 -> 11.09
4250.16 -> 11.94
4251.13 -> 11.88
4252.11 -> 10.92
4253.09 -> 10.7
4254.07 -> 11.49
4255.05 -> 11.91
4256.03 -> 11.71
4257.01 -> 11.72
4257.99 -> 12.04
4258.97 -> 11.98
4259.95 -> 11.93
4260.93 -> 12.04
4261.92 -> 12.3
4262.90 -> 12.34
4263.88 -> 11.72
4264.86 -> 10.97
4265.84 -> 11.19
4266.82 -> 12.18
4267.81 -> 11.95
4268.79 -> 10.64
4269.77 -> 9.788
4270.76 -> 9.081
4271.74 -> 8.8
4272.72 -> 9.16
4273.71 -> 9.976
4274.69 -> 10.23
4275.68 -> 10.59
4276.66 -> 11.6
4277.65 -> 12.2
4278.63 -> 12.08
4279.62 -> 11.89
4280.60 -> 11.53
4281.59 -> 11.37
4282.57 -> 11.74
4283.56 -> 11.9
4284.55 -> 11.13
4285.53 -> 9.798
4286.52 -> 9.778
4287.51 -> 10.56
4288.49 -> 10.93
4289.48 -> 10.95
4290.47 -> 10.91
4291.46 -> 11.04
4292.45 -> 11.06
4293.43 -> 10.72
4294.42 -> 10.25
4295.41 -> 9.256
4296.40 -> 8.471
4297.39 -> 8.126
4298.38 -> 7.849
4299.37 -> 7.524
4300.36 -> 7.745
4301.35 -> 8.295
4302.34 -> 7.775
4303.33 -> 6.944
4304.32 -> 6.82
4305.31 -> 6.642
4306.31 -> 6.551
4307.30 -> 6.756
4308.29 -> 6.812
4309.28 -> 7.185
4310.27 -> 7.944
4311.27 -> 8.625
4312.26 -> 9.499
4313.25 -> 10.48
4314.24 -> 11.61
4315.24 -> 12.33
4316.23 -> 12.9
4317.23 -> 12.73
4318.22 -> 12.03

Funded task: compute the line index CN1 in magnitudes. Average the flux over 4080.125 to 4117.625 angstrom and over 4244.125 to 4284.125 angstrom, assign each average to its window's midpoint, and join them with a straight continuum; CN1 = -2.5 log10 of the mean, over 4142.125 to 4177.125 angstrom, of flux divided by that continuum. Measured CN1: 0.14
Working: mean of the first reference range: 11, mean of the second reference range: 11.2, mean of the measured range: 9.71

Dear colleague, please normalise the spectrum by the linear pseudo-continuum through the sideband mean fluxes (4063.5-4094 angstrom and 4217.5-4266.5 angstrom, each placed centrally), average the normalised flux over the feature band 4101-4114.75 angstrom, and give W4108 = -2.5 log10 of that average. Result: 0.04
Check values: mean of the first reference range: 10.7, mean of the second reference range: 10.8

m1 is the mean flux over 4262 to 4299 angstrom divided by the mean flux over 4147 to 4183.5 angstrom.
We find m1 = 1.09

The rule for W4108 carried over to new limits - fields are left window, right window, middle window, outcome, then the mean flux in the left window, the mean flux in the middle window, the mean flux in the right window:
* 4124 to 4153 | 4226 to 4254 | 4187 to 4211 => -0.08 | 10.2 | 11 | 10.3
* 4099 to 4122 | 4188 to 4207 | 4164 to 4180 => 0.17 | 10.2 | 9.2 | 11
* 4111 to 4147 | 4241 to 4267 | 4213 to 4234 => 0.03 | 10.1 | 10.6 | 11.2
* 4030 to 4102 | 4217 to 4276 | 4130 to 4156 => 0.05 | 10.4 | 10.1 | 10.7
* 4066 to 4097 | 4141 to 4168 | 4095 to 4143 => 0.02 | 10.7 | 10.2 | 10.1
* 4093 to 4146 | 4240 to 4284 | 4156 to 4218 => 0.03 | 10.2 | 10.4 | 11.1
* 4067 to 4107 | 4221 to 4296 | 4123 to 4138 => 0.05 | 10.6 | 10.1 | 10.7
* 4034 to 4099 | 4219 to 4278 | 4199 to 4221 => -0.03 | 10.5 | 11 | 10.7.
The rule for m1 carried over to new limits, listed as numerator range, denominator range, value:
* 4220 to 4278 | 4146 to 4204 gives 1.04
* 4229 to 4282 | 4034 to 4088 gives 1.06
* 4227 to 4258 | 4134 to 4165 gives 1.05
